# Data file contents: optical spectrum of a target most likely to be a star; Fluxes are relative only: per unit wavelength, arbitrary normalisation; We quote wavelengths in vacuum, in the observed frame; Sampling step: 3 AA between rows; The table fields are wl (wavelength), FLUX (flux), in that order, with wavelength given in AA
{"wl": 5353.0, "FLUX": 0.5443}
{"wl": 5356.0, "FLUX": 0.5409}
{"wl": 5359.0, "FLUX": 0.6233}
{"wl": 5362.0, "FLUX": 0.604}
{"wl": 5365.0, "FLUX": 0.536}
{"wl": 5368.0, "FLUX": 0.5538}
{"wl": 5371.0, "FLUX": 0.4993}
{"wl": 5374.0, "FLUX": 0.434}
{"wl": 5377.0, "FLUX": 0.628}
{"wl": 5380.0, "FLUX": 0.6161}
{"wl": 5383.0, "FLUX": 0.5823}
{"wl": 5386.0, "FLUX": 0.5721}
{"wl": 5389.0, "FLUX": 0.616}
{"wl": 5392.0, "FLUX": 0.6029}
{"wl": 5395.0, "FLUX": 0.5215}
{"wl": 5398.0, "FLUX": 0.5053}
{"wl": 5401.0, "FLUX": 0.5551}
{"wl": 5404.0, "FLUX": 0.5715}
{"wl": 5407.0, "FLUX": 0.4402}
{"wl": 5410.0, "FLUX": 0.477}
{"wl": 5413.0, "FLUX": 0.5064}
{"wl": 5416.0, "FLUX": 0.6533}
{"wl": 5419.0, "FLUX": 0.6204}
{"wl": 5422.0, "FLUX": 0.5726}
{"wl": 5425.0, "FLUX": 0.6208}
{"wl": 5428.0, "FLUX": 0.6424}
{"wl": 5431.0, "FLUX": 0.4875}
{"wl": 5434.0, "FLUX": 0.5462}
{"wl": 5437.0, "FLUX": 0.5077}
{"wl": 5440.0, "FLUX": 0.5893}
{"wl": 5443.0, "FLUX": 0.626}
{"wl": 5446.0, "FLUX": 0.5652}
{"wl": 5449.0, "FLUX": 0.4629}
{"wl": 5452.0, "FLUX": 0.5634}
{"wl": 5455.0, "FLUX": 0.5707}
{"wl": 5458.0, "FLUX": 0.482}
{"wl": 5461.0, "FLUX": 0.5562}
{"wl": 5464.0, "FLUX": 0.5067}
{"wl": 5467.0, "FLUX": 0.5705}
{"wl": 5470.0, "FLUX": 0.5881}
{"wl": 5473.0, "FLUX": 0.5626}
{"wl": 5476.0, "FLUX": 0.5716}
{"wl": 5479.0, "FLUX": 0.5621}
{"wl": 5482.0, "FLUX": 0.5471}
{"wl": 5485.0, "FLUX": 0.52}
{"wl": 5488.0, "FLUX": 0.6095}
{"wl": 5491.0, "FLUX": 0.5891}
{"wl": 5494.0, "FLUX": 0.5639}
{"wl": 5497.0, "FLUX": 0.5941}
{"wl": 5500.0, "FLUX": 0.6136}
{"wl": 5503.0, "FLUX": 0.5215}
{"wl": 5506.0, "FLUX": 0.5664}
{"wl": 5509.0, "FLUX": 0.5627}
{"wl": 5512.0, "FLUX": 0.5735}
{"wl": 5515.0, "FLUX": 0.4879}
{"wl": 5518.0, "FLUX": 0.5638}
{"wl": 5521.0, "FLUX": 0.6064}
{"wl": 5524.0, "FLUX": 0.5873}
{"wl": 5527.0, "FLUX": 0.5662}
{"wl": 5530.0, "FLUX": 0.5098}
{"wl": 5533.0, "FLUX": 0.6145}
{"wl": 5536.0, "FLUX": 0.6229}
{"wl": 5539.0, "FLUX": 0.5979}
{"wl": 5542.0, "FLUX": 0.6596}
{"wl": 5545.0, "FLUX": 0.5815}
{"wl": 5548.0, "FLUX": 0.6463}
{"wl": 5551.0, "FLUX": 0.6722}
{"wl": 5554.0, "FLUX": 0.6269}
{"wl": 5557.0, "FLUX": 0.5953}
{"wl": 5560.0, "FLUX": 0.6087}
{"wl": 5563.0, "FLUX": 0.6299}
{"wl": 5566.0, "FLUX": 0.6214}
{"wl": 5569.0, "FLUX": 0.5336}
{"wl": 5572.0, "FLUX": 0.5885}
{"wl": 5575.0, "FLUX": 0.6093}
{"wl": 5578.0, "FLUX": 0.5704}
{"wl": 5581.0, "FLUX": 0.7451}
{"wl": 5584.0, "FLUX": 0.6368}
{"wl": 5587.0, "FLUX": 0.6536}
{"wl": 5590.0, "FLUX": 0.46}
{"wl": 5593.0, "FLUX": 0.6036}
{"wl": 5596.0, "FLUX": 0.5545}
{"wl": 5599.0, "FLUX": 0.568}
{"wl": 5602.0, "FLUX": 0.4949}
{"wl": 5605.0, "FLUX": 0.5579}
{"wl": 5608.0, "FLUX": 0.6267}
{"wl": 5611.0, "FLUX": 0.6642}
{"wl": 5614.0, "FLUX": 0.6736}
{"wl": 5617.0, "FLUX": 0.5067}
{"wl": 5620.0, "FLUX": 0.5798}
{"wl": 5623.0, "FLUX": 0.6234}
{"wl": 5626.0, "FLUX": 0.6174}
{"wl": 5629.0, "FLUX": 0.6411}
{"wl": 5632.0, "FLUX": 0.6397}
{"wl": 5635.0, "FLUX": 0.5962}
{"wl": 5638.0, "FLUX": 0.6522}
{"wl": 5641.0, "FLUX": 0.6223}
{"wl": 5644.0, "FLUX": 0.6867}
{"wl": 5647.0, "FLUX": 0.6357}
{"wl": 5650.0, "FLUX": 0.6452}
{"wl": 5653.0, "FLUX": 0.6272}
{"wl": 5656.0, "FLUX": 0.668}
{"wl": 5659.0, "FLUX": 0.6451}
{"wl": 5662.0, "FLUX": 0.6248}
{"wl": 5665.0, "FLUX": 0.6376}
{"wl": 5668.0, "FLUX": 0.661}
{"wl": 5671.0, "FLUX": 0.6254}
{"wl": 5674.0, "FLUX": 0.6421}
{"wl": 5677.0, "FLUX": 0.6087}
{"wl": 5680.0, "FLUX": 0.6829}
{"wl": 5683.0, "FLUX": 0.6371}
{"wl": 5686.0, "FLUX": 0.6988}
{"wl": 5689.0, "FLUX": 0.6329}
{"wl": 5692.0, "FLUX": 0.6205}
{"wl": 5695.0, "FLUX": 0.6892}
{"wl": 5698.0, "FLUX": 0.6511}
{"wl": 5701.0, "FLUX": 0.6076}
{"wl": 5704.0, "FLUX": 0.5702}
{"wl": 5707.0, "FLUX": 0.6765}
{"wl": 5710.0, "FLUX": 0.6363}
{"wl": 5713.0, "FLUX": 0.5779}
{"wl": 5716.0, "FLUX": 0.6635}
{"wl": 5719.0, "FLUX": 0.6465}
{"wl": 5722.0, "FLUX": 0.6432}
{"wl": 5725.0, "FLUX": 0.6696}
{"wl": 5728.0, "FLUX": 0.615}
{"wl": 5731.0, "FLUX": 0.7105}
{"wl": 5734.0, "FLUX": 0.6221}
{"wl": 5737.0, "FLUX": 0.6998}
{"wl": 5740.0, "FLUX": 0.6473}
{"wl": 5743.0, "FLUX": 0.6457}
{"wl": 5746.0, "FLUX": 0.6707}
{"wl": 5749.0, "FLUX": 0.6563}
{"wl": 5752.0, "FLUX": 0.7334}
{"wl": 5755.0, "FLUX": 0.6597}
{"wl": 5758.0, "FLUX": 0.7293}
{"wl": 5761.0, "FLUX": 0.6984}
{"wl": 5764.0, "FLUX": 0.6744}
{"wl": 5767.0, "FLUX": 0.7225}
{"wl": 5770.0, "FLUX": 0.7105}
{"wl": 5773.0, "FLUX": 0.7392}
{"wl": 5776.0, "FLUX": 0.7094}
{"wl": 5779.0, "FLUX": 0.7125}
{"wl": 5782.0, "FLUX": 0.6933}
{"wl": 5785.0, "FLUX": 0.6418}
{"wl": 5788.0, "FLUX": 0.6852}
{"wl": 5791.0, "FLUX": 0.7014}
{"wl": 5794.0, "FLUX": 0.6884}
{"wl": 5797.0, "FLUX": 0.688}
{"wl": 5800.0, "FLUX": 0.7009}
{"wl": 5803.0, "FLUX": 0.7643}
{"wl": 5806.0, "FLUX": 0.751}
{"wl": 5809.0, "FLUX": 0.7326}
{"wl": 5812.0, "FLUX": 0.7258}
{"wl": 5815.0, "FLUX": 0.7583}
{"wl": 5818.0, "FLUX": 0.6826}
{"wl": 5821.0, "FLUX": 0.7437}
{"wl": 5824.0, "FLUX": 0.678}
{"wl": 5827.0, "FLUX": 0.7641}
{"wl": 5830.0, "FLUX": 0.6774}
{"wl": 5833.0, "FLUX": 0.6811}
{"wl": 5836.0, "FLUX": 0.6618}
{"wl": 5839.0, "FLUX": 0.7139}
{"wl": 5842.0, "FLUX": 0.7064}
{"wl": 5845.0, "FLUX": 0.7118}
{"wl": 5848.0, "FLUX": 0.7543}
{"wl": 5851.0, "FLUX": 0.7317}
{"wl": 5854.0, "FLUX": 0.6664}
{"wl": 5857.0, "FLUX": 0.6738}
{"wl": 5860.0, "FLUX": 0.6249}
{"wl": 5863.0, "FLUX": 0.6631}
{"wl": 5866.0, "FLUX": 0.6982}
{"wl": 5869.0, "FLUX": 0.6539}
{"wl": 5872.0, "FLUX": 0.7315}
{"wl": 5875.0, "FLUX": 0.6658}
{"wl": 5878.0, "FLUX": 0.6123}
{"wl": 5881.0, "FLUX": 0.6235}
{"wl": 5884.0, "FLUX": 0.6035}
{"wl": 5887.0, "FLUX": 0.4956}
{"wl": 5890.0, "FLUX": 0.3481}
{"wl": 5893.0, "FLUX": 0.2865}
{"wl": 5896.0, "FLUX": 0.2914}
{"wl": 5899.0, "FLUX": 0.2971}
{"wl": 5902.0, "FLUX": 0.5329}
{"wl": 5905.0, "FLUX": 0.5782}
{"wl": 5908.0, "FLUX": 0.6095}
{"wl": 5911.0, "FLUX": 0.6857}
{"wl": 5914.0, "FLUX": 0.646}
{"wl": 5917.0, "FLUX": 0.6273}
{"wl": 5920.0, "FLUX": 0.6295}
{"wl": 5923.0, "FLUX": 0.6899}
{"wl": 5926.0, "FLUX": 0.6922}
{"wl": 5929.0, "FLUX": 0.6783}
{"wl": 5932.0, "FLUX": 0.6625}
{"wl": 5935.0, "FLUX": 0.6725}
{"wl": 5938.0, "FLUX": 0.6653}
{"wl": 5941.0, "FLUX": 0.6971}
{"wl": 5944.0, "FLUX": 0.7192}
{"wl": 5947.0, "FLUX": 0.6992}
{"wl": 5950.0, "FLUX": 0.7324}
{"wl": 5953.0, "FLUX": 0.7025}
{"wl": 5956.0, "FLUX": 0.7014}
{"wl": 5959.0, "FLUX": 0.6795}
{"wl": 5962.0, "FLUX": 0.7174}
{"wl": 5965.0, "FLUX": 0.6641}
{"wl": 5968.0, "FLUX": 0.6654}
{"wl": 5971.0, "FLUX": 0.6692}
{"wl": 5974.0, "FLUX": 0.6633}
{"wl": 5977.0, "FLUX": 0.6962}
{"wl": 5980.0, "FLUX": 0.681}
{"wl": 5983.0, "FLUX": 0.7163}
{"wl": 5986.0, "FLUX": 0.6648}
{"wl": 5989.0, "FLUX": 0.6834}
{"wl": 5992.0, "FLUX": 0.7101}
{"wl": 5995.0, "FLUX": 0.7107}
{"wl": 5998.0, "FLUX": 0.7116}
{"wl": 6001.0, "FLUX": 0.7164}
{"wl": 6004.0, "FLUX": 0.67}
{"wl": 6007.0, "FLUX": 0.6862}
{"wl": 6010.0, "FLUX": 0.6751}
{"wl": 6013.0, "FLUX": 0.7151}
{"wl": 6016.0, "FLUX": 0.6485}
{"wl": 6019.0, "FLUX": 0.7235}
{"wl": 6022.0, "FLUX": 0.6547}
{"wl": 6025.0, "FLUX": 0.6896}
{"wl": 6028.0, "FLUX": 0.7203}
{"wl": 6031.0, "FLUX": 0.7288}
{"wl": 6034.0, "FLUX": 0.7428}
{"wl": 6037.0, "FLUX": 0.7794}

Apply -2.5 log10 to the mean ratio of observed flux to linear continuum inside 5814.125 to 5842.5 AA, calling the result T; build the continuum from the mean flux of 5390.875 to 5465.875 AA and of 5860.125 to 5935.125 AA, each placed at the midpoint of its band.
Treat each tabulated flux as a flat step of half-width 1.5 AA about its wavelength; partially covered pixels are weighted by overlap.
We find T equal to -0.21 mag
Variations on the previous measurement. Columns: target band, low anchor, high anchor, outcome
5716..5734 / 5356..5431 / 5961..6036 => -0.03 mag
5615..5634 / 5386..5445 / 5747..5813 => 0.07 mag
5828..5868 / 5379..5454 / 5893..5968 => -0.12 mag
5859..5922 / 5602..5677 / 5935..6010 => 0.19 mag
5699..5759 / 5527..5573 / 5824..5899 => -0.07 mag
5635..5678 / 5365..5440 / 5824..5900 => -0.09 mag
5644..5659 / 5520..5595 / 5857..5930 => -0.09 mag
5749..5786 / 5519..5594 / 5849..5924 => -0.18 mag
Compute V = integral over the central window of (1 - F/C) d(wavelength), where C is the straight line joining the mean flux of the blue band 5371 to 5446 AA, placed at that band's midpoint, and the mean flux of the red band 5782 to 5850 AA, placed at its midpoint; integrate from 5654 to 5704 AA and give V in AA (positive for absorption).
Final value 1.2 AA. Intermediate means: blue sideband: 0.561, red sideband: 0.709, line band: 0.643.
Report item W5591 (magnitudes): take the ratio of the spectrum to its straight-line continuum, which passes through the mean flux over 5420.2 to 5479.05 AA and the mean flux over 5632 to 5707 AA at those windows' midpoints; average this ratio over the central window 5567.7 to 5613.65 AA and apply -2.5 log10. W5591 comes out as 0.03 mag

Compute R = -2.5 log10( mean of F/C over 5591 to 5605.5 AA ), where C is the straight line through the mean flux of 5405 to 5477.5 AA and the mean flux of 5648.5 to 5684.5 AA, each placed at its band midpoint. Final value 0.12 mag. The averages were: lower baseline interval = 0.554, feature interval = 0.552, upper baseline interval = 0.642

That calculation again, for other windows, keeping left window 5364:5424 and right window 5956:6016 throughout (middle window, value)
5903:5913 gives 0.084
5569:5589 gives -0.046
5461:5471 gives 0.032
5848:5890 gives 0.032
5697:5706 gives 0.022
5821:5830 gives -0.104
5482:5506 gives 0.011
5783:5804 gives -0.080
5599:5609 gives 0.082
